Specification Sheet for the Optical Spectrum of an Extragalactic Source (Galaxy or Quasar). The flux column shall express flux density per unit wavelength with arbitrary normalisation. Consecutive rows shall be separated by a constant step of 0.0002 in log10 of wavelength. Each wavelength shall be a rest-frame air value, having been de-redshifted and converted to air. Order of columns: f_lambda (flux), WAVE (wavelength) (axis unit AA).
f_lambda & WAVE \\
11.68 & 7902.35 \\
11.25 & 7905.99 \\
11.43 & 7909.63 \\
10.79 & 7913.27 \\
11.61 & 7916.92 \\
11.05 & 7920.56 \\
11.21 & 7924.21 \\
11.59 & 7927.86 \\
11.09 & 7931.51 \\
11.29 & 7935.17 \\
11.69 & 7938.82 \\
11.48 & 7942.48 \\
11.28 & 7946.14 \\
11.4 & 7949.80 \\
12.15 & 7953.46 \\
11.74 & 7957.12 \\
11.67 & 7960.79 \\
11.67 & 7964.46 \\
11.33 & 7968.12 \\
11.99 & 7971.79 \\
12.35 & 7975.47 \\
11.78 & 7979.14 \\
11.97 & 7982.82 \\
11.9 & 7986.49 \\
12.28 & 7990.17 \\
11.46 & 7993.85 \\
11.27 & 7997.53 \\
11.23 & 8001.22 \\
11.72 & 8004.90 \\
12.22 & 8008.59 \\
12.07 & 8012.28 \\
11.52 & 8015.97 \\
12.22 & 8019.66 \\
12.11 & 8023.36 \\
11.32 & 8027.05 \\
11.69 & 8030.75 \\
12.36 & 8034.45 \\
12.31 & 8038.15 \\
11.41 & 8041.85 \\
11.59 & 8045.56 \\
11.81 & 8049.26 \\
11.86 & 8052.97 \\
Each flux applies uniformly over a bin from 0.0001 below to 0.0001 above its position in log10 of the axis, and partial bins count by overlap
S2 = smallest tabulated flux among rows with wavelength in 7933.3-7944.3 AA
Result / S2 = 11.29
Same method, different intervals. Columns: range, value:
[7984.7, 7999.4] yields 11.27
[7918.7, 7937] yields 11.05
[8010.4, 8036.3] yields 11.32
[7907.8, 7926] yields 10.79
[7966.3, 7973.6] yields 11.33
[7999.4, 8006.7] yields 11.23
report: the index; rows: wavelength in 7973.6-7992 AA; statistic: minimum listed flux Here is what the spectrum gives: 11.78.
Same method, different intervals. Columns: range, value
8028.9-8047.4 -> 11.41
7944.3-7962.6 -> 11.28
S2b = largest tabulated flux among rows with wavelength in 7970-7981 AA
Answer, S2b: 12.35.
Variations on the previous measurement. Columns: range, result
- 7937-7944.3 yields 11.69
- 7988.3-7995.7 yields 12.28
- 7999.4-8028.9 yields 12.22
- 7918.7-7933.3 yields 11.59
